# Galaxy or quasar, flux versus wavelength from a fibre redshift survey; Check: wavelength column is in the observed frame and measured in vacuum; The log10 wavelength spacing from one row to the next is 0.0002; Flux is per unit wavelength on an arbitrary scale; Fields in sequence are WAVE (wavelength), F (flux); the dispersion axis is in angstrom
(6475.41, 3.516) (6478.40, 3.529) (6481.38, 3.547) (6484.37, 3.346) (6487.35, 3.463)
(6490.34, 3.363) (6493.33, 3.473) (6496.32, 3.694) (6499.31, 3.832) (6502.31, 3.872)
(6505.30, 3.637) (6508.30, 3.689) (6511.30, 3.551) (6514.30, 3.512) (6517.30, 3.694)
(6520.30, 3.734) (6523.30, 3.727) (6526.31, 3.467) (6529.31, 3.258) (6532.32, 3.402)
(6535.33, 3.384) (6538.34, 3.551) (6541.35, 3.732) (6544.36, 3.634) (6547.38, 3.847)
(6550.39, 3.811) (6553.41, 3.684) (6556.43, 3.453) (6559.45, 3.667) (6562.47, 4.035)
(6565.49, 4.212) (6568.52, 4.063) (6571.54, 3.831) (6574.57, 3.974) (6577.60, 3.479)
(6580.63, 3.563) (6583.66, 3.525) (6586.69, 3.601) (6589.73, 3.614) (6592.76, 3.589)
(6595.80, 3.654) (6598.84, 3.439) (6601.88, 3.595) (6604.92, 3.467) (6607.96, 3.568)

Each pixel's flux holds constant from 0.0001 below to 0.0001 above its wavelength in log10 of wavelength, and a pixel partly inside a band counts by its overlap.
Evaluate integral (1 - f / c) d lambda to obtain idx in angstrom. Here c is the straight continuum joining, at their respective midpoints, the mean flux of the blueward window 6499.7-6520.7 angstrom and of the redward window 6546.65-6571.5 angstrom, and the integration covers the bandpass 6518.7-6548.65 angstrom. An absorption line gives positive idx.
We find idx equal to 1.5 angstrom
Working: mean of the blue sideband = 3.67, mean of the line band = 3.57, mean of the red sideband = 3.85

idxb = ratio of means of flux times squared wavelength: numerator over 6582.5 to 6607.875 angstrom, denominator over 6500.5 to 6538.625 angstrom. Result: 1.0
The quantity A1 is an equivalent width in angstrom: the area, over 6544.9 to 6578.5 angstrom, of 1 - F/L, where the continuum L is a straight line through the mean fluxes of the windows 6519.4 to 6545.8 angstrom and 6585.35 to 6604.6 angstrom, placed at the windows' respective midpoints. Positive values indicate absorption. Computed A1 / -2.5 angstrom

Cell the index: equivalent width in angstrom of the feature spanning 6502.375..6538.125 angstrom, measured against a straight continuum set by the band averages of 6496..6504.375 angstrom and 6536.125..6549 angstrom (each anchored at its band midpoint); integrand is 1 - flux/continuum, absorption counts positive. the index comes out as 1.73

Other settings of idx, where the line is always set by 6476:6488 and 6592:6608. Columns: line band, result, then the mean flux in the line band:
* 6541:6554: -0.85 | 3.75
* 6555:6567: -1.09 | 3.85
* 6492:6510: -1.10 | 3.7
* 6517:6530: -0.31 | 3.59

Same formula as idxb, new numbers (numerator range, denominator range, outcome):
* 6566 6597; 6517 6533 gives 1.06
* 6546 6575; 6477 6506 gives 1.10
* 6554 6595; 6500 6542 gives 1.06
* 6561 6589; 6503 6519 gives 1.07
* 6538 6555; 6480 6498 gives 1.09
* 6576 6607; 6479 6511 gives 1.02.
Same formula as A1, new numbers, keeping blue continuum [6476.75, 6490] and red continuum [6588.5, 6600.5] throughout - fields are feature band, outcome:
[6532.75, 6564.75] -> -1.41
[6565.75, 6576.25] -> -1.27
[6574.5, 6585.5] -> -0.10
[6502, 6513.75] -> -0.57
